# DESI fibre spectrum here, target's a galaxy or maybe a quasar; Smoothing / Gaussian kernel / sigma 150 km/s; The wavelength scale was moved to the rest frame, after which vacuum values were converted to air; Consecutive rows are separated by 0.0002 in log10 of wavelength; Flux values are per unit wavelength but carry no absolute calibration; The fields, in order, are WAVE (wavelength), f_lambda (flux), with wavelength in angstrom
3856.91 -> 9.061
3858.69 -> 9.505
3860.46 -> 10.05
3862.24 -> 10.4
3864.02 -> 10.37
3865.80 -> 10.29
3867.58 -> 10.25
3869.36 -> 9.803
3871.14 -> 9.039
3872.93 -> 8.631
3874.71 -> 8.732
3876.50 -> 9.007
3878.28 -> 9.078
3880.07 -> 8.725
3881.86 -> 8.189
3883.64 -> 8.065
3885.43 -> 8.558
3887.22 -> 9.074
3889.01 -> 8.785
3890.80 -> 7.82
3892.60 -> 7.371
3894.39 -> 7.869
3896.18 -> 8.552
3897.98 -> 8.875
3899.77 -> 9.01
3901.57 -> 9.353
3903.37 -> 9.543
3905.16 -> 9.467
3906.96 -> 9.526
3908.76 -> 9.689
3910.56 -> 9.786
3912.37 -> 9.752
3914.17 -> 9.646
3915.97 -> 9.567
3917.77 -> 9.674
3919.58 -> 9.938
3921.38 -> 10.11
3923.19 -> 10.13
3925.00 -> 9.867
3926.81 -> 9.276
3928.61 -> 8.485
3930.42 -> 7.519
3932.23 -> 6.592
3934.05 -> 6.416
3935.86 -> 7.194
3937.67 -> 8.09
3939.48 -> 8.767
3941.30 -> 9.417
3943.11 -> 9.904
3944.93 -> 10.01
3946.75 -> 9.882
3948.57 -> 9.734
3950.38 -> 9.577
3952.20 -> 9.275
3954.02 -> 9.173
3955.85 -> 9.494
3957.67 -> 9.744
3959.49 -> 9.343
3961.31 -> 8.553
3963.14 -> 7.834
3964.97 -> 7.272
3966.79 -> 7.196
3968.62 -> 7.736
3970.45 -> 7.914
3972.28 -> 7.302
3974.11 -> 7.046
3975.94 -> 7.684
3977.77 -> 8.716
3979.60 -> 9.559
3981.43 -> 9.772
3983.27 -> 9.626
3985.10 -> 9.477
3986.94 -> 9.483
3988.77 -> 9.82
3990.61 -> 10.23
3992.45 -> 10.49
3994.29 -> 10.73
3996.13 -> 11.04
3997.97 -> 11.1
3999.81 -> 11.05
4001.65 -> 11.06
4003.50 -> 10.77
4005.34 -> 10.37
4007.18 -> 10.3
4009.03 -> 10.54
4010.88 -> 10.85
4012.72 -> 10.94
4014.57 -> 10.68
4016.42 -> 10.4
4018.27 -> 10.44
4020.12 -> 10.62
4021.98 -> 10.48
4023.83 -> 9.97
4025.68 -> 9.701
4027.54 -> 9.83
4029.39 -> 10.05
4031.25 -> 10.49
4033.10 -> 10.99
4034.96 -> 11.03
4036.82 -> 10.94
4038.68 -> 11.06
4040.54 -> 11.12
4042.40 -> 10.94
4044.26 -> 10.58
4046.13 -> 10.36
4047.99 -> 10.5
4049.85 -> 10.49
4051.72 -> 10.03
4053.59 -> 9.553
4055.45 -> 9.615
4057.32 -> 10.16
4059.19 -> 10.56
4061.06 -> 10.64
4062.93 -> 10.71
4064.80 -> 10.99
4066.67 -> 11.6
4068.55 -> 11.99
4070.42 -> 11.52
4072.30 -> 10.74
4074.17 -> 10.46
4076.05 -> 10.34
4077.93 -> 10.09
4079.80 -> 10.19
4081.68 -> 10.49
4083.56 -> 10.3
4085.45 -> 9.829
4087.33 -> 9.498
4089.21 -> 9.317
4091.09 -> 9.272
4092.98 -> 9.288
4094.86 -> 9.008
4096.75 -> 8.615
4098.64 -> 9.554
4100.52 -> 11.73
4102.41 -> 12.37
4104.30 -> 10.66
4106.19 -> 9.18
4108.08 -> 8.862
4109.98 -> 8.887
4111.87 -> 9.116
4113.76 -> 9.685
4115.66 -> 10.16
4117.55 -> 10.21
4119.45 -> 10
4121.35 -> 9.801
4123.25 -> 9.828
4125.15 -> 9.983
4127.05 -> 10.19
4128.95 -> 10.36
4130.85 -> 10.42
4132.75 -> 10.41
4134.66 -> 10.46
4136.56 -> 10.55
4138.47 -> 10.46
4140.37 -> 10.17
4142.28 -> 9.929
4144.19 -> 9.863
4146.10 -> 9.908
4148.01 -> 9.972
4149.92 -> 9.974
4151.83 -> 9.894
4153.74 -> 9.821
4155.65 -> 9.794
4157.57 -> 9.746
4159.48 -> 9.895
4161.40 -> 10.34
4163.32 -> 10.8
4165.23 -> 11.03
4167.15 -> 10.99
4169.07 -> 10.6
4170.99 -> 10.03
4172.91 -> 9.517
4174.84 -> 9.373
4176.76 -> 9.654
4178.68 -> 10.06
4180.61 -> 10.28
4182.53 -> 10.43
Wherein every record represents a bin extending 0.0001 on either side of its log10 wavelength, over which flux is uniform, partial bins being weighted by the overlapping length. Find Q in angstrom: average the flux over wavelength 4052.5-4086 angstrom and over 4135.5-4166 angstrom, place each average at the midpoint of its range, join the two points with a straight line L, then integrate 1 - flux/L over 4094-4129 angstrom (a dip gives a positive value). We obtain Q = 1.5 angstrom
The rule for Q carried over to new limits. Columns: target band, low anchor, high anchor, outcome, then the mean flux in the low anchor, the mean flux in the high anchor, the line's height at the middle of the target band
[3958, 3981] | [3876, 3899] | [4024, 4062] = 3.4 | 8.46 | 10.4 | 9.49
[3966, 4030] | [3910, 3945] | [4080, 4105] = -2.6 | 8.97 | 9.99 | 9.41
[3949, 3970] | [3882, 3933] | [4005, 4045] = 2.2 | 8.99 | 10.6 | 9.69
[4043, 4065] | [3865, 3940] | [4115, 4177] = -1.5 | 8.91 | 10.1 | 9.67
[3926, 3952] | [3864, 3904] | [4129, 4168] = 1.4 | 8.87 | 10.2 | 9.16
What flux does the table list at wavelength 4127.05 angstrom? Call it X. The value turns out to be 10.19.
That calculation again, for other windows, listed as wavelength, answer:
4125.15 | 9.983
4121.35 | 9.801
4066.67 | 11.6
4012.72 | 10.94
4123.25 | 9.828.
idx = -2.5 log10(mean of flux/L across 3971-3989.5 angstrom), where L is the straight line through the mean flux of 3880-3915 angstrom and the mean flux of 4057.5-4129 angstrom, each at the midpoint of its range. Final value 0.07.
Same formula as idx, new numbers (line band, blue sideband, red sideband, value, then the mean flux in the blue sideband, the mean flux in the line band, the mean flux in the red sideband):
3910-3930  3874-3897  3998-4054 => -0.08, 8.45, 9.6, 10.6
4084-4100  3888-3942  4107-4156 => 0.04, 8.87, 9.39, 9.95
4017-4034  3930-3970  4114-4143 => -0.11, 8.58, 10.3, 10.2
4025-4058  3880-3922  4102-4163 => -0.09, 9.04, 10.4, 10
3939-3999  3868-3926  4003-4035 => 0.08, 9.11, 9.19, 10.5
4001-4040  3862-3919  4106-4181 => -0.10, 9.13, 10.5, 10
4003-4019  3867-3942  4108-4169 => -0.13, 8.88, 10.6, 10.1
